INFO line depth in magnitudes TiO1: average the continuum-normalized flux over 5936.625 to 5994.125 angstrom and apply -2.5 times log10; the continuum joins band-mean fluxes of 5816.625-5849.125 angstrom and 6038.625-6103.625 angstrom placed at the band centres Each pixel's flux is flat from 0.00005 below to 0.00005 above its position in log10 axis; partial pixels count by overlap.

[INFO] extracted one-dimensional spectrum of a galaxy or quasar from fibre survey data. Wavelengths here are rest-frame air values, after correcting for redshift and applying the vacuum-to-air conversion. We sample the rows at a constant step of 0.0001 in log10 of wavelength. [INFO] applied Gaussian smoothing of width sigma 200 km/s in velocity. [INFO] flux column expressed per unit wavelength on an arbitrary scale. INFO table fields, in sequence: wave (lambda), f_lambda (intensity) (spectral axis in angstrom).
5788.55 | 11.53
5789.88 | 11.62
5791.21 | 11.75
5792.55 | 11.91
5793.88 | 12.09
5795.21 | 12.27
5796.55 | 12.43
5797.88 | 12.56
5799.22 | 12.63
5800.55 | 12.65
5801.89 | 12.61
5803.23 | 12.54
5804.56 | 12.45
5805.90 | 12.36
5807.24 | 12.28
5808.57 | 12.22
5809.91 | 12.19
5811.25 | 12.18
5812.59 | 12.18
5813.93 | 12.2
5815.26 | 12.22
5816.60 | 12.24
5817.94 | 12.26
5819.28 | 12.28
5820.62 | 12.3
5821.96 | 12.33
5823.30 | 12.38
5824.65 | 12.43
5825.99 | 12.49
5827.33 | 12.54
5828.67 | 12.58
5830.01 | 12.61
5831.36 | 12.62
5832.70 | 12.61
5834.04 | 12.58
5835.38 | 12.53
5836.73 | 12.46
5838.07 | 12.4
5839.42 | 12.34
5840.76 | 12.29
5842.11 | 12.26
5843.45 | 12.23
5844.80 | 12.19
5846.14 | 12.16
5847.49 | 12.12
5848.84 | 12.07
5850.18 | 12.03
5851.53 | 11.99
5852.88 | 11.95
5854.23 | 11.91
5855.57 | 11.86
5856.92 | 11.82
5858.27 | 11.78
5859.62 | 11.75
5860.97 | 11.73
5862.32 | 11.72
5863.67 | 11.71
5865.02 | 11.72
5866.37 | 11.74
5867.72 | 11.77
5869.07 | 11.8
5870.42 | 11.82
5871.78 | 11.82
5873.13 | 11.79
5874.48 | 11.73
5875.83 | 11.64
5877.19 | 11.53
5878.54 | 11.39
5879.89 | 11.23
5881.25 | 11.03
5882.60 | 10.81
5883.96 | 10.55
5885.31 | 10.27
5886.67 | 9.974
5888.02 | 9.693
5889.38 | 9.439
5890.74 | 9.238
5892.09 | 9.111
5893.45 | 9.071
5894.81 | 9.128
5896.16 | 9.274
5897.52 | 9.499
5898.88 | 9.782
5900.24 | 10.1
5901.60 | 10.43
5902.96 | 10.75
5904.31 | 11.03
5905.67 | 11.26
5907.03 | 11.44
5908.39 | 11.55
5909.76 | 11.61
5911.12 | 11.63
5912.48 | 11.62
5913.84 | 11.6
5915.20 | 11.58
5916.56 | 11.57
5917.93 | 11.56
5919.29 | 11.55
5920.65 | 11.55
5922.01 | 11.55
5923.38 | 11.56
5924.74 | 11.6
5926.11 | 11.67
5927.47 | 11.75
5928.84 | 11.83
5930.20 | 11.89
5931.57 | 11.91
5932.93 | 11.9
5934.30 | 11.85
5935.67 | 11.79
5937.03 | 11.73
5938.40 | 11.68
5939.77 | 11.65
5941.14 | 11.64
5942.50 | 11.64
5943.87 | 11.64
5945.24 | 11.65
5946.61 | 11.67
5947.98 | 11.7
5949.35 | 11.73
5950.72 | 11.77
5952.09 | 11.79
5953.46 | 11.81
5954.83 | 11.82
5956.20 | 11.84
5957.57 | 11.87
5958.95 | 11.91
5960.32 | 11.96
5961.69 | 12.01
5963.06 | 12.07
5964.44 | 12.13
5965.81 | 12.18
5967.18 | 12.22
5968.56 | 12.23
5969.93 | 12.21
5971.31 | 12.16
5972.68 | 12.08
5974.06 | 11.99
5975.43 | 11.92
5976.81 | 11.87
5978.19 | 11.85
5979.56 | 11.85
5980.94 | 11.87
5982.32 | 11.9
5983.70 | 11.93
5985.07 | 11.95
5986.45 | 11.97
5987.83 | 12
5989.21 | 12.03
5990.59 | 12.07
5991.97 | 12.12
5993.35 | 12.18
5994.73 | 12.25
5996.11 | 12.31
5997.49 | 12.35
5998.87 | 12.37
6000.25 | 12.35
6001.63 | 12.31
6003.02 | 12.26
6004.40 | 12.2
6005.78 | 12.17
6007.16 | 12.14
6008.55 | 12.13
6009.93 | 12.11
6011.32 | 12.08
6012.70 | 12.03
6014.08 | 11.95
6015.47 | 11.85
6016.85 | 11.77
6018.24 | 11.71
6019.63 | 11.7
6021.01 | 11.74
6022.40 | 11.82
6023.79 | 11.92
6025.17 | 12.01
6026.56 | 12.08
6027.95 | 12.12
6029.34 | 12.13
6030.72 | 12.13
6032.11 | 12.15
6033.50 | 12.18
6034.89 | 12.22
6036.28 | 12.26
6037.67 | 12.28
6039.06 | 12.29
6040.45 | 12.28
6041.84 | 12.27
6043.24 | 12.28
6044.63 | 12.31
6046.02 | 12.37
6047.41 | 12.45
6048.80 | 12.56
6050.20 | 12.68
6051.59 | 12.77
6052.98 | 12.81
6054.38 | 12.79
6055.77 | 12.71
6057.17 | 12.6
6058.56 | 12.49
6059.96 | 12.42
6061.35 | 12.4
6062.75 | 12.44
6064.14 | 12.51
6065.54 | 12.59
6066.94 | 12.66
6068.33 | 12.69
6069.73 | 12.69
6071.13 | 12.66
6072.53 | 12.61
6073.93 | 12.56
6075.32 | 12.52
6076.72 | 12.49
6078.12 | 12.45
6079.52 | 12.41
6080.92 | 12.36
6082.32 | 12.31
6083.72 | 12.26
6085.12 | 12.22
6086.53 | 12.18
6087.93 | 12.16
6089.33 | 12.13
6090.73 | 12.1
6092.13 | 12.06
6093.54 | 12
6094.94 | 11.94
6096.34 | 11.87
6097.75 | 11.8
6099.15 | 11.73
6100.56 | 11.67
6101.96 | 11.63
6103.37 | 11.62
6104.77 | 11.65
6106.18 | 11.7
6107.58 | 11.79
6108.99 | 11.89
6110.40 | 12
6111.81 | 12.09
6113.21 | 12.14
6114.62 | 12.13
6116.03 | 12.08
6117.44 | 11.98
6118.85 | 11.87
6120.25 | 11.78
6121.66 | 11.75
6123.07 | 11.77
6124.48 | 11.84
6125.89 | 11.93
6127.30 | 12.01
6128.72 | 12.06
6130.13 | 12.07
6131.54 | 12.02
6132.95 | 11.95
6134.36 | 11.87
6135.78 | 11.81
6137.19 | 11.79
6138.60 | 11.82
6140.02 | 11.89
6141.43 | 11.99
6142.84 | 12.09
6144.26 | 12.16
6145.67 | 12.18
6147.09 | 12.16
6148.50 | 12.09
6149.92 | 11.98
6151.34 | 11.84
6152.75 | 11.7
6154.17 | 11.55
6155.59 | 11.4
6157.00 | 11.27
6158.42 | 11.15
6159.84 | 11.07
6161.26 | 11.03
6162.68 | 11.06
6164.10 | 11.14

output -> 0.04 mag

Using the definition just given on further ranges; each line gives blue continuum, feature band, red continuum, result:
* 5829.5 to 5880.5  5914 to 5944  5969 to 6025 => 0.03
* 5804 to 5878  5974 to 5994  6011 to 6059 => 0.02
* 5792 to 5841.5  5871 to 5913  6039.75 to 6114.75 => 0.16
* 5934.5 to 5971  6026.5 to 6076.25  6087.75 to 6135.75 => -0.05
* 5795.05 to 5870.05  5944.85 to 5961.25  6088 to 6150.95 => 0.03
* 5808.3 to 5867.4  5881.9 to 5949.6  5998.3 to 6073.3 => 0.11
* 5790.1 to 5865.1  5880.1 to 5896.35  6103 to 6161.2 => 0.23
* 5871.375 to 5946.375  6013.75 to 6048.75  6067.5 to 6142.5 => -0.04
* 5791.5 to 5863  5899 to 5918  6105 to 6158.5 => 0.09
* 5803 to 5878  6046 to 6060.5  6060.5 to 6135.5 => -0.04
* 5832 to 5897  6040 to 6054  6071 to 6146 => -0.05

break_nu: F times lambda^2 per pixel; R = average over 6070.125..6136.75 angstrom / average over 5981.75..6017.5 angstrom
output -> 1.0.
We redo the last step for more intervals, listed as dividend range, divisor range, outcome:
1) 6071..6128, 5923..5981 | 1.07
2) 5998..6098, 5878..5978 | 1.13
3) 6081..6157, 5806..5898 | 1.12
